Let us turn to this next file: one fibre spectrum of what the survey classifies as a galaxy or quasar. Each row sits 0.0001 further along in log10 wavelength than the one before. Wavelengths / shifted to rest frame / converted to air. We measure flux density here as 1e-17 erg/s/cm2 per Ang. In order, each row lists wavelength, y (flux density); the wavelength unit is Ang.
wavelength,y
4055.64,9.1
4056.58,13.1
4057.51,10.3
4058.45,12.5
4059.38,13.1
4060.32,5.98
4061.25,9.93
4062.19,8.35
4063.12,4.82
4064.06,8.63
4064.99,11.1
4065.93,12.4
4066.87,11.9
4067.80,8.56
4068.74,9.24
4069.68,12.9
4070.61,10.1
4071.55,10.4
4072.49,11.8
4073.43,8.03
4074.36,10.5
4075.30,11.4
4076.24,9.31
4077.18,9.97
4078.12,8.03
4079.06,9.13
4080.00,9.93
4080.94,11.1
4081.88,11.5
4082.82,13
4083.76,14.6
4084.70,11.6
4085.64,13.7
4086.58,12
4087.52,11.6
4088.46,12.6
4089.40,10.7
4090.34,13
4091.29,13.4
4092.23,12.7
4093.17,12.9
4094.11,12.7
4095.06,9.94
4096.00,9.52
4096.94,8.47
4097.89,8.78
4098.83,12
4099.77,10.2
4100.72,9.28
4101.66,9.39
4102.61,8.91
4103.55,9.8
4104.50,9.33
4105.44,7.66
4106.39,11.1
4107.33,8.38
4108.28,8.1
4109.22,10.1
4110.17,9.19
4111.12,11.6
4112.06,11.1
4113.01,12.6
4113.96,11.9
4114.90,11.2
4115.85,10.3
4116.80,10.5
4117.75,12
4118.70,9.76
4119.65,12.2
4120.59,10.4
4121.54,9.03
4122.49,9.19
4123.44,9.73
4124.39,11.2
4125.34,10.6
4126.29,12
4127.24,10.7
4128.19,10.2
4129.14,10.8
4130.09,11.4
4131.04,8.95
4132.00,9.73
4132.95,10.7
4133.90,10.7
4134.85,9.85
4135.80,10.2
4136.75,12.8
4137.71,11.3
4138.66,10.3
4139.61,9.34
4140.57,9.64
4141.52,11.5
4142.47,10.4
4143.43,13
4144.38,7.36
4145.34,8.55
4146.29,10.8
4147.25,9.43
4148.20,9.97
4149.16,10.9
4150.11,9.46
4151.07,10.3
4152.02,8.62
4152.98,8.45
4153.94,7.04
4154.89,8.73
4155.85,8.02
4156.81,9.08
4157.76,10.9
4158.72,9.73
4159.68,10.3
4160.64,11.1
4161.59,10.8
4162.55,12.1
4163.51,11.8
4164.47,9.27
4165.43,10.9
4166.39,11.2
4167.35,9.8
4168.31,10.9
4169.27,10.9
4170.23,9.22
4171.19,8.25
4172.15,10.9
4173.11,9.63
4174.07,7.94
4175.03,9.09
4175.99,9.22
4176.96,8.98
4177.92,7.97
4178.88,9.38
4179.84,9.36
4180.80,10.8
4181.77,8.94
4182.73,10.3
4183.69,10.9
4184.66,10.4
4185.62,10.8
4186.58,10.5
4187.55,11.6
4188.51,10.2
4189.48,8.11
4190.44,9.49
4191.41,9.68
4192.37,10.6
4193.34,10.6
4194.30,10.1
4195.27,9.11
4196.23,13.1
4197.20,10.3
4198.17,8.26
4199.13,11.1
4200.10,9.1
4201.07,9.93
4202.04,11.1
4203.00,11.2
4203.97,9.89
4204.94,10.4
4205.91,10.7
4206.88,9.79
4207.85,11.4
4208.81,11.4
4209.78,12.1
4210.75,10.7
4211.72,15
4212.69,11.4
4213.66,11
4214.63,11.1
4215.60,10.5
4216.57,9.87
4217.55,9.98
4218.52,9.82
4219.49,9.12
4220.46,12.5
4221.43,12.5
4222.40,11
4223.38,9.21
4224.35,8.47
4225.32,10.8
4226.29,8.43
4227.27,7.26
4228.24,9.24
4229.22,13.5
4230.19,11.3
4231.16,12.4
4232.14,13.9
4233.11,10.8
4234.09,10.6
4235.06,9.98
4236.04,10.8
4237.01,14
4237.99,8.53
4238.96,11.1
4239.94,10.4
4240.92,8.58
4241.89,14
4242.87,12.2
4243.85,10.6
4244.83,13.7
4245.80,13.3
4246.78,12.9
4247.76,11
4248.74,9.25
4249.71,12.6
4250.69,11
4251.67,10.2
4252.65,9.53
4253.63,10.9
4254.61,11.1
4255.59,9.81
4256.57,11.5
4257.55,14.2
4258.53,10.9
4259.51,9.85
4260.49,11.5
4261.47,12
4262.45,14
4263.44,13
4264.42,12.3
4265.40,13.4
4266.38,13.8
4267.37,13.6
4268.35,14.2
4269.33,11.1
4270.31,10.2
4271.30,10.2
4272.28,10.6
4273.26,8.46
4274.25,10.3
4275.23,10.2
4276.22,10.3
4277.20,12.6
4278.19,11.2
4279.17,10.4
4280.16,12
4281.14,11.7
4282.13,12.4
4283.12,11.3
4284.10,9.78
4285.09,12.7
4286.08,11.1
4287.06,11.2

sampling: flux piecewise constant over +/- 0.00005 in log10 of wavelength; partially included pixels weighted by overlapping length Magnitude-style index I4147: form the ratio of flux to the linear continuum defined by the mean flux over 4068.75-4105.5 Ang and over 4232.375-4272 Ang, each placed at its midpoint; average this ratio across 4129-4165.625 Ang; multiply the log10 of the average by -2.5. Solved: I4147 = 0.10 mag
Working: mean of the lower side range 10.8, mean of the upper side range 11.6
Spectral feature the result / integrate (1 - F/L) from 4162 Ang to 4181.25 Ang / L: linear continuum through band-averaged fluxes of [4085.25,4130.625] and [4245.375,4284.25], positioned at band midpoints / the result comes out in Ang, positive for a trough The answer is 2.0 Ang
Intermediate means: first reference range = 10.7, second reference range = 11.5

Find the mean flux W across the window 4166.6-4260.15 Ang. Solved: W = 10.6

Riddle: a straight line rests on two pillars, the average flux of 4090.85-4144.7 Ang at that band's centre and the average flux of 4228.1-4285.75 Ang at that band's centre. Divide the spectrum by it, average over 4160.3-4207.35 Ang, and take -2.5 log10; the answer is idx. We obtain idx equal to 0.086 mag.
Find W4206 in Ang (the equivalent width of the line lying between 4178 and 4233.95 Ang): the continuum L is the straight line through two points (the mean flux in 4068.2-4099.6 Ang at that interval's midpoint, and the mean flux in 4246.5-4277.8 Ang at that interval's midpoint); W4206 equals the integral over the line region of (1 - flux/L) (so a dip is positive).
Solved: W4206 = 4.0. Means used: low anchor 11.1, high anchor 11.4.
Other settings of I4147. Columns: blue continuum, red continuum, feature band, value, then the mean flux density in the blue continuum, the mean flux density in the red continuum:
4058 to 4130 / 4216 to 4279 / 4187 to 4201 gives 0.09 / 10.6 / 11.2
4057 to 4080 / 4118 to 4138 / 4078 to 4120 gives -0.06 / 9.94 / 10.6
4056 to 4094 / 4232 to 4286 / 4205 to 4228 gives 0.07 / 10.9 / 11.4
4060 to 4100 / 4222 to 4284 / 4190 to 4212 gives 0.05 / 10.7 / 11.3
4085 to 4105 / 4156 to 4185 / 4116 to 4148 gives 0.01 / 11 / 9.98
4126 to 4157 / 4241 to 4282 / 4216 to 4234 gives 0.05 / 10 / 11.6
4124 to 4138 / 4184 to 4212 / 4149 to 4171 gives 0.07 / 10.7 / 10.5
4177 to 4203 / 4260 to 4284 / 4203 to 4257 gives -0.01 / 10.1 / 11.7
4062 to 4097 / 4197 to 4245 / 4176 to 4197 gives 0.08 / 10.9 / 10.8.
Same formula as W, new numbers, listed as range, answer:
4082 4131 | 10.8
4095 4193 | 10.1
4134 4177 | 9.97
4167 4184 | 9.57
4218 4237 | 10.7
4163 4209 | 10.1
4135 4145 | 10.5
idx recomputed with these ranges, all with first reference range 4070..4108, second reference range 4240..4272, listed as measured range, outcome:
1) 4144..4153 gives 0.172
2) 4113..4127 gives 0.012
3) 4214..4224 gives 0.096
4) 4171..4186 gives 0.176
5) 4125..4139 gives 0.029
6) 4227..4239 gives 0.047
